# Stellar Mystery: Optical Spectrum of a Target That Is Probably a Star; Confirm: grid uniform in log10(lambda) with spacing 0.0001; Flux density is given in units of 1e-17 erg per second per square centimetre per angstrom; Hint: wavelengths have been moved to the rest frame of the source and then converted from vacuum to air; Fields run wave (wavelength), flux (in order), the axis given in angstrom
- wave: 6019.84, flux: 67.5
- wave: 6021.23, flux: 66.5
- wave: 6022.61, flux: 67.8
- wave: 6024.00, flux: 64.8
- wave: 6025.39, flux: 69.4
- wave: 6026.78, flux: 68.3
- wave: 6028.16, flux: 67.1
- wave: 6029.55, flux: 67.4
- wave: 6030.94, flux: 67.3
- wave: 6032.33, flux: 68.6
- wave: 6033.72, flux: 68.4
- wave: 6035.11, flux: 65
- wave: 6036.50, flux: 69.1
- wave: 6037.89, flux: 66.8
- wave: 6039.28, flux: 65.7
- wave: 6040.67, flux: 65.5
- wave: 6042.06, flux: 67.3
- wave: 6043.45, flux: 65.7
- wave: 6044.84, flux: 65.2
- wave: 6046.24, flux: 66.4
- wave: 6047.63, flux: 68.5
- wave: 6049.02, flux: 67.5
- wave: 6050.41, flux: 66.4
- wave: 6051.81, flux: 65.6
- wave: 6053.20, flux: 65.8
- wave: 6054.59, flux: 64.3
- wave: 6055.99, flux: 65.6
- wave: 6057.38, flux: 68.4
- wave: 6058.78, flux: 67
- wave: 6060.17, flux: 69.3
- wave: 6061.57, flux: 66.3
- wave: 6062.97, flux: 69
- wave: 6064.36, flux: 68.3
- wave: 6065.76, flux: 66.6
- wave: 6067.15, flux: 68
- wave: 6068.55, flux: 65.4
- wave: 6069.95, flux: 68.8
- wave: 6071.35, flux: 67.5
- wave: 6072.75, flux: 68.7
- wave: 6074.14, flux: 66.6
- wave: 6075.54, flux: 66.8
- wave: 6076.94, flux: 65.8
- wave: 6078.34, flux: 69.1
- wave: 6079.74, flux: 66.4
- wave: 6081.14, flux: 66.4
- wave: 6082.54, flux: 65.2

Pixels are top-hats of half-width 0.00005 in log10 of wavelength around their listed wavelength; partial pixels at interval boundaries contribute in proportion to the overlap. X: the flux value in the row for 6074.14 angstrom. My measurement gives 66.6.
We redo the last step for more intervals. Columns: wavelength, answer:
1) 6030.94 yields 67.3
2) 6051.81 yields 65.6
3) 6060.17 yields 69.3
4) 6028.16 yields 67.1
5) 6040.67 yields 65.5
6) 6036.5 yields 69.1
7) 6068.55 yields 65.4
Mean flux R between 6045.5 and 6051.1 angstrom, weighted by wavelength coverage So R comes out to 67.2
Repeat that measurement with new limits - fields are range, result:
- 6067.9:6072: 67.2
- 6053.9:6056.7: 64.9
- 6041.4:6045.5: 66.1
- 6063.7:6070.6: 67.4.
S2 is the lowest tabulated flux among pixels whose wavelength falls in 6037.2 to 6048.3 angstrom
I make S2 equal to 65.2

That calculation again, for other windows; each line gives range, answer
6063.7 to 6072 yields 65.4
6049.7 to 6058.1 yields 64.3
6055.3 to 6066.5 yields 65.6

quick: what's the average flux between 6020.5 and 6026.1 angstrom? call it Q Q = 67.1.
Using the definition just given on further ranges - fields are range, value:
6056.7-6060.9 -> 68.2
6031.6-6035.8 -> 67.3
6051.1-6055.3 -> 65.2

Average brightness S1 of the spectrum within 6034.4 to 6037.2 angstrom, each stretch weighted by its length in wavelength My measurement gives 67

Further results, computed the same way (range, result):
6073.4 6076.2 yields 66.9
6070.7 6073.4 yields 68.1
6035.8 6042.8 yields 66.9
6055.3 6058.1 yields 67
